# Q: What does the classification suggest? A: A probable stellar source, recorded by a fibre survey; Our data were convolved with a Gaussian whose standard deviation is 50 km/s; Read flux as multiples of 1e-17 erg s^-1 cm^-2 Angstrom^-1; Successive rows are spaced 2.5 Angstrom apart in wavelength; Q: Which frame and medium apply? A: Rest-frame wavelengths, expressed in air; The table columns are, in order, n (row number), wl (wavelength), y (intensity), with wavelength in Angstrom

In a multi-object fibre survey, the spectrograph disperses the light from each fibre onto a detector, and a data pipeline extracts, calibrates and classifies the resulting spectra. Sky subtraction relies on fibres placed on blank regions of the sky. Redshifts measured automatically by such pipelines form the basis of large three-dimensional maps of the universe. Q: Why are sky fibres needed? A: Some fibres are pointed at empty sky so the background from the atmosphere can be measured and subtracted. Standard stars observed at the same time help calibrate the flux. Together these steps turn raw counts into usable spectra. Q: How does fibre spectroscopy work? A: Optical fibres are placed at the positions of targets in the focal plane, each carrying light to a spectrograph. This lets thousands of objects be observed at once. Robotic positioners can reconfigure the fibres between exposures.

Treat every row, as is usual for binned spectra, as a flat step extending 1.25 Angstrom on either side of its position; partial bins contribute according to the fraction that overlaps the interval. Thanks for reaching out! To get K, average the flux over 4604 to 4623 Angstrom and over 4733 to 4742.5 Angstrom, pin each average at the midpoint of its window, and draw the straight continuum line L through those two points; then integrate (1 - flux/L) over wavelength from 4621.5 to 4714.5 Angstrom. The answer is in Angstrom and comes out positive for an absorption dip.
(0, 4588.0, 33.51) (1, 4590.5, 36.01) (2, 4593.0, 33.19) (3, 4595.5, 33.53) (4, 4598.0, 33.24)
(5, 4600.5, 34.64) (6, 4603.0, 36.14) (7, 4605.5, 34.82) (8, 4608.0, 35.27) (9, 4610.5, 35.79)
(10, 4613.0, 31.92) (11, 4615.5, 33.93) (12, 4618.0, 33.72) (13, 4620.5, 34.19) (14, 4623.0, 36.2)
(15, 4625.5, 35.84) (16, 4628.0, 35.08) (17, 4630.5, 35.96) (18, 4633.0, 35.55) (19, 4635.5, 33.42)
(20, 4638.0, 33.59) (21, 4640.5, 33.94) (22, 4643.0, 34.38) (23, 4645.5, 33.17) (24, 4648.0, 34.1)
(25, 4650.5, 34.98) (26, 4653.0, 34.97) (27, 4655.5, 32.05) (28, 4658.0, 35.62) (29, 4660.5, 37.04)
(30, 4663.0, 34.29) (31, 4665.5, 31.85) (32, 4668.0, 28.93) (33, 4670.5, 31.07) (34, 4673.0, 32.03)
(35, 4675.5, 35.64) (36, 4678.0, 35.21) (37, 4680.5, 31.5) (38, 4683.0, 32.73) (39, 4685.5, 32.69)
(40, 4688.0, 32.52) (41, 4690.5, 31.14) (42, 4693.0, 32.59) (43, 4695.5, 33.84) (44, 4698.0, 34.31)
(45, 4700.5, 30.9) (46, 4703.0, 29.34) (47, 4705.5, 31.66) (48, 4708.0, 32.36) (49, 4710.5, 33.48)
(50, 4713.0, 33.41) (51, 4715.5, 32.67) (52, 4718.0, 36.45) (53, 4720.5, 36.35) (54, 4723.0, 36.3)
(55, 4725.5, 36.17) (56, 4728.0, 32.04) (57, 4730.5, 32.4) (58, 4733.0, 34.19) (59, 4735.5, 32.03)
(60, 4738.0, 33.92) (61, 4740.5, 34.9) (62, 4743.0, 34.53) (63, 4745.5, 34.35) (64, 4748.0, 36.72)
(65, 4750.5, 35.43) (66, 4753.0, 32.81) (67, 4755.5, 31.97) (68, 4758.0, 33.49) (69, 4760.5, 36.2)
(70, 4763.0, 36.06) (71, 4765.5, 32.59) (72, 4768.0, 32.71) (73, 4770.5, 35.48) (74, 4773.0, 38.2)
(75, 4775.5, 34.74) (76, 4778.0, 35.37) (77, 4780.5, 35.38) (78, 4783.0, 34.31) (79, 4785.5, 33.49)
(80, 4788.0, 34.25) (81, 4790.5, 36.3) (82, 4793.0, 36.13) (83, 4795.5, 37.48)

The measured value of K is 1.8 Angstrom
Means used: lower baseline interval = 34.4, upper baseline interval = 33.8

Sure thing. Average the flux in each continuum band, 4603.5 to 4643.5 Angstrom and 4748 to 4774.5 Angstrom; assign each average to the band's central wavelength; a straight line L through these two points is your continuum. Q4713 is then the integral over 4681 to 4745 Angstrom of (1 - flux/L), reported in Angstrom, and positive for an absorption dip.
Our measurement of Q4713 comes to 2.4 Angstrom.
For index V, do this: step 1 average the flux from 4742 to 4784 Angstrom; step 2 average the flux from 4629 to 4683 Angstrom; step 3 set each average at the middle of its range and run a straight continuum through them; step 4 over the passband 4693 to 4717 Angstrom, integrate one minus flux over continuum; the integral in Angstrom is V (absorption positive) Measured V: 1.20 Angstrom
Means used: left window 33.8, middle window 32.5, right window 34.7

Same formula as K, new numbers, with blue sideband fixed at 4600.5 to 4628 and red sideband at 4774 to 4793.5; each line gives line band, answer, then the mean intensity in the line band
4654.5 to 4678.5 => 1.05 Angstrom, 33.3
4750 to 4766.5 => 0.44 Angstrom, 34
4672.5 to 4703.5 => 1.90 Angstrom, 32.7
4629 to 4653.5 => 0.30 Angstrom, 34.4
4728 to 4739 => 0.61 Angstrom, 33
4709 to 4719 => 0.29 Angstrom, 33.9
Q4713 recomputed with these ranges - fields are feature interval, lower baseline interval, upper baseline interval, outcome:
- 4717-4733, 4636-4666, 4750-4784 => -0.2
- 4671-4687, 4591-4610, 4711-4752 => 0.6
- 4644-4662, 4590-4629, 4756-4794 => 0.1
